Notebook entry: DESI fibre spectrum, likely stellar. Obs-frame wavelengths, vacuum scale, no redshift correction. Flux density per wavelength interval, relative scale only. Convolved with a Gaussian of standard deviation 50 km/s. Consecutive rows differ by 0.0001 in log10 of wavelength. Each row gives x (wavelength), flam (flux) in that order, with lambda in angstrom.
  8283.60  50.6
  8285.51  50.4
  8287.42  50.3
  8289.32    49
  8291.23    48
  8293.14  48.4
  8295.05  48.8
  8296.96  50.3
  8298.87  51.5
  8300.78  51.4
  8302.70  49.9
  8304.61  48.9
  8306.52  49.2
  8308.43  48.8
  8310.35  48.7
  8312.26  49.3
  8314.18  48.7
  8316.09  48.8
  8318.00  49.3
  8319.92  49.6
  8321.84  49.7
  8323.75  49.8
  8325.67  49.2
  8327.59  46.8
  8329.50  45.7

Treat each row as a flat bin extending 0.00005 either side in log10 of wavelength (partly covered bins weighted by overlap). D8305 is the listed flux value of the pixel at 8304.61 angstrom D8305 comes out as 48.9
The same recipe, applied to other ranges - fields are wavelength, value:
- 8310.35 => 48.7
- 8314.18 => 48.7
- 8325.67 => 49.2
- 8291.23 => 48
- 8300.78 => 51.4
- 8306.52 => 49.2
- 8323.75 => 49.8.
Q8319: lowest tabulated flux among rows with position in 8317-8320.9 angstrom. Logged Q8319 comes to 49.3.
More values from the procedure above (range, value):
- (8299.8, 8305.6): 48.9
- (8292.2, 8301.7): 48.4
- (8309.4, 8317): 48.7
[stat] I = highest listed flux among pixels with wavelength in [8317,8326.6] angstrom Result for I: 49.8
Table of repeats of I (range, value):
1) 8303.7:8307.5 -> 49.2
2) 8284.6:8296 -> 50.4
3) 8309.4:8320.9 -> 49.6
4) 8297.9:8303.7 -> 51.5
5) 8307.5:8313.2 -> 49.3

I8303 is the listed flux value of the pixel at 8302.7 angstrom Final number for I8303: 49.9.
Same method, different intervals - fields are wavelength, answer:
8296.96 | 50.3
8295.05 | 48.8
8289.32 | 49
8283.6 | 50.6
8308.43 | 48.8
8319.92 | 49.6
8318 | 49.3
